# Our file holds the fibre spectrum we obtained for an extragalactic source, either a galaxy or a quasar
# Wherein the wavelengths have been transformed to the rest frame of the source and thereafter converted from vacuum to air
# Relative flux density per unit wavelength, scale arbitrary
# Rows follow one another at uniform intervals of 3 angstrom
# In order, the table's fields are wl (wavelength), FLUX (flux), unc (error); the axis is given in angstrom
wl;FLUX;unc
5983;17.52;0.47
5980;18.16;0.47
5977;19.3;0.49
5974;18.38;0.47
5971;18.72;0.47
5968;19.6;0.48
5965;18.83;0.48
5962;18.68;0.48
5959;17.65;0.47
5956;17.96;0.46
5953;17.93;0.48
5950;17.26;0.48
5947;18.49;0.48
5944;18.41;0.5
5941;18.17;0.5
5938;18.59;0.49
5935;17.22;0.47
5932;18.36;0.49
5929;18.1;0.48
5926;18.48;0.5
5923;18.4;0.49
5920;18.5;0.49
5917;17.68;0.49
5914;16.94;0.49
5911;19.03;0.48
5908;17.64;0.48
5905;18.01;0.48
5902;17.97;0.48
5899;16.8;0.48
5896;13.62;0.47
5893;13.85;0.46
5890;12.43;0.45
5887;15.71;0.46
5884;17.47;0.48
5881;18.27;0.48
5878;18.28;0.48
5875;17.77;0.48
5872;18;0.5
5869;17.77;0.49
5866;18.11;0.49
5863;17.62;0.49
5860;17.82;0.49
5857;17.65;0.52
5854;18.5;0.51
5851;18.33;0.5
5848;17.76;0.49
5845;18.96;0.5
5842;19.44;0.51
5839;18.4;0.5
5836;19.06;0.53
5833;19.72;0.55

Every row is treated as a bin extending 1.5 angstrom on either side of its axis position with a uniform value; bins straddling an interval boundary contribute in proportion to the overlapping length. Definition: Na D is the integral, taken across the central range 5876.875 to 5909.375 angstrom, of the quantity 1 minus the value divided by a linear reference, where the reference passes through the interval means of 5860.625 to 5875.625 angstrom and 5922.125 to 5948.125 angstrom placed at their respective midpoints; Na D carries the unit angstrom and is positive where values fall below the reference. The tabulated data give 3.0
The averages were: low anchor 17.9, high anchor 18.2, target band 16.3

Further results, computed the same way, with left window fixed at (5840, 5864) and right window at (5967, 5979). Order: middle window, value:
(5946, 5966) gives 0.81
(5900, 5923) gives 0.78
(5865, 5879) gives 0.32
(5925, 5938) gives 0.43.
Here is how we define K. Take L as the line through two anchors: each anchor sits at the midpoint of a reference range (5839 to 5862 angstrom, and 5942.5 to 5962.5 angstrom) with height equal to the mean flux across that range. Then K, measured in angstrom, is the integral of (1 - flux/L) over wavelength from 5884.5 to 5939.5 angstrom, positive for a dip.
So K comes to 3.2 angstrom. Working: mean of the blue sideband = 18.3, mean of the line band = 17.1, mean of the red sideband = 18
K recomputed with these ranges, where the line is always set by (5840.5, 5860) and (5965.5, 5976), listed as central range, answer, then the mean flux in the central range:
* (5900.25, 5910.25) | 0.37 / 17.9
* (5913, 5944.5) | 1.09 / 18.1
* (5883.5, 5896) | 2.73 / 14.5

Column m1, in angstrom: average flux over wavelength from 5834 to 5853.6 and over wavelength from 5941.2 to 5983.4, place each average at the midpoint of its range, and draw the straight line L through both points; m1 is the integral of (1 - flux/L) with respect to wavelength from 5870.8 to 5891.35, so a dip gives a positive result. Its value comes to 1.9 angstrom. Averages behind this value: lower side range 18.7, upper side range 18.4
